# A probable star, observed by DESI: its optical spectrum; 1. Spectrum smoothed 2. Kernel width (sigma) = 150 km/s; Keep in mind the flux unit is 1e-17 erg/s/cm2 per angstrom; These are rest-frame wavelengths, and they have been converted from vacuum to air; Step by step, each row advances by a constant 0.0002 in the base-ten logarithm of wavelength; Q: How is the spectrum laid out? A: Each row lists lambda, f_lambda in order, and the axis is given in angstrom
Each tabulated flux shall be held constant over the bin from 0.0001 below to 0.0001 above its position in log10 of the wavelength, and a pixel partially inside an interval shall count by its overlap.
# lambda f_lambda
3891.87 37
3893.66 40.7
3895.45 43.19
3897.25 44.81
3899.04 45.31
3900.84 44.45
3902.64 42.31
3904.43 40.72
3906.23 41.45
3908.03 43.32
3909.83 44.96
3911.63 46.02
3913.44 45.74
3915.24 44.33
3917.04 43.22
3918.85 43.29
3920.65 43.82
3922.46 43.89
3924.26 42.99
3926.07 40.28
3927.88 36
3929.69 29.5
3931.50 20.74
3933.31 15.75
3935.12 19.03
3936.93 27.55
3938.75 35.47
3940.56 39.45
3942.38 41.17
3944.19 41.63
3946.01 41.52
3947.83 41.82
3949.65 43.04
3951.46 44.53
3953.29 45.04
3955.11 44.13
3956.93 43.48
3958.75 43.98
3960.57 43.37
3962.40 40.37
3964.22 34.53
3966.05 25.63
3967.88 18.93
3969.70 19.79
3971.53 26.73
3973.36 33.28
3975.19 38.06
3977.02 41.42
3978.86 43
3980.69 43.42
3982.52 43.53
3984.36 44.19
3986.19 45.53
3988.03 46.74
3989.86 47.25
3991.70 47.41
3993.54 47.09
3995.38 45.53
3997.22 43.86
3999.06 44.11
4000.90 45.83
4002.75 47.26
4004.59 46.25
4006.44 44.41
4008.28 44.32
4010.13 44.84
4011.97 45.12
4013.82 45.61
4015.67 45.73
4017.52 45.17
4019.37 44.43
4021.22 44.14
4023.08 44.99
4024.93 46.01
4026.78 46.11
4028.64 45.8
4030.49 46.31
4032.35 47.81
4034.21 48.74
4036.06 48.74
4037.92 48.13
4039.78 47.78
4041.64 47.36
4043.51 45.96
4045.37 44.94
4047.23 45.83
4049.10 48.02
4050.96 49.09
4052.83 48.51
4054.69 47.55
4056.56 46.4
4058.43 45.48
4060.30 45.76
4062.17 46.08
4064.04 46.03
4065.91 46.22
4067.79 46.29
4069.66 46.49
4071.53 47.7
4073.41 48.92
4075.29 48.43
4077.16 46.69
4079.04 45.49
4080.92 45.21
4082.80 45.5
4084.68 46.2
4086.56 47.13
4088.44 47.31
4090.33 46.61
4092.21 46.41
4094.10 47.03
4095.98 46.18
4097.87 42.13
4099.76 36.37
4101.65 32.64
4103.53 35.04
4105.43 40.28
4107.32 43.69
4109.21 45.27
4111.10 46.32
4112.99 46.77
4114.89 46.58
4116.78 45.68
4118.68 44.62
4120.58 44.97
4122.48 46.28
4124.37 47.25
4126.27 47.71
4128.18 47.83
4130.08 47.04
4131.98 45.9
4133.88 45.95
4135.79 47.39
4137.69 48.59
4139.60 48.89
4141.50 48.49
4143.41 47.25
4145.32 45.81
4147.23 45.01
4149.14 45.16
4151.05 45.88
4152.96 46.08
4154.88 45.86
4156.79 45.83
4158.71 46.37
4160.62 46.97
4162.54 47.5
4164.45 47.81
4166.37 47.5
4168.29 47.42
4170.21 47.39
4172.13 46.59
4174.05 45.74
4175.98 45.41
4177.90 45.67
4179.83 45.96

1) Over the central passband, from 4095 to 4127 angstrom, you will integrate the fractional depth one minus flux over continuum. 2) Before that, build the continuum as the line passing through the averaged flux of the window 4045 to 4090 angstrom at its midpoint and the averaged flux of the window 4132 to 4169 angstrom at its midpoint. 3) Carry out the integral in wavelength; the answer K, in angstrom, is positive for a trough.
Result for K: 2.3 angstrom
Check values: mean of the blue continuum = 46.7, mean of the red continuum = 46.8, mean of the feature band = 43.4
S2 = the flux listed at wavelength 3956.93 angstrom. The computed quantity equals 43.48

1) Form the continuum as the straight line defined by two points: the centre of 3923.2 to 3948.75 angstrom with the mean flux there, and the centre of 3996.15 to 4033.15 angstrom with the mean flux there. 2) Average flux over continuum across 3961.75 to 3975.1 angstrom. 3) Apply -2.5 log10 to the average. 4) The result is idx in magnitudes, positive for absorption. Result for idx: 0.316 mag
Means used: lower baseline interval 33.9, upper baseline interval 45.4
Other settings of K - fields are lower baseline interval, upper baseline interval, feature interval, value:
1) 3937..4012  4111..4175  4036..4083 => -3.24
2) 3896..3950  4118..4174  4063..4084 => -1.13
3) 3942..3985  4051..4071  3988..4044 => -4.21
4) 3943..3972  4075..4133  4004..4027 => -2.65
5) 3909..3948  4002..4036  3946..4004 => 1.41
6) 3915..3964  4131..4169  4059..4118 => -0.82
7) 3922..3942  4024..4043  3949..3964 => -3.19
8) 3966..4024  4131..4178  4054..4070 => -0.84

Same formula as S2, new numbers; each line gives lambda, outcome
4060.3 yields 45.76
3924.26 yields 42.99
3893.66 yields 40.7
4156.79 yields 45.83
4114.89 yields 46.58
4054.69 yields 47.55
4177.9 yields 45.67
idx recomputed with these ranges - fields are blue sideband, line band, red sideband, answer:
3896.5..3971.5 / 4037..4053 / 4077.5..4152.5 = -0.11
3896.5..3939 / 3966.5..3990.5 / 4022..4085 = 0.13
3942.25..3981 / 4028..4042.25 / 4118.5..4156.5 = -0.15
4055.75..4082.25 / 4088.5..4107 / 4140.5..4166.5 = 0.12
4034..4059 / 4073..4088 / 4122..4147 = 0.01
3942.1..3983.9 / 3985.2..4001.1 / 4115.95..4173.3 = -0.16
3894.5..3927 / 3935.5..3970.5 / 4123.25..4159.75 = 0.18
